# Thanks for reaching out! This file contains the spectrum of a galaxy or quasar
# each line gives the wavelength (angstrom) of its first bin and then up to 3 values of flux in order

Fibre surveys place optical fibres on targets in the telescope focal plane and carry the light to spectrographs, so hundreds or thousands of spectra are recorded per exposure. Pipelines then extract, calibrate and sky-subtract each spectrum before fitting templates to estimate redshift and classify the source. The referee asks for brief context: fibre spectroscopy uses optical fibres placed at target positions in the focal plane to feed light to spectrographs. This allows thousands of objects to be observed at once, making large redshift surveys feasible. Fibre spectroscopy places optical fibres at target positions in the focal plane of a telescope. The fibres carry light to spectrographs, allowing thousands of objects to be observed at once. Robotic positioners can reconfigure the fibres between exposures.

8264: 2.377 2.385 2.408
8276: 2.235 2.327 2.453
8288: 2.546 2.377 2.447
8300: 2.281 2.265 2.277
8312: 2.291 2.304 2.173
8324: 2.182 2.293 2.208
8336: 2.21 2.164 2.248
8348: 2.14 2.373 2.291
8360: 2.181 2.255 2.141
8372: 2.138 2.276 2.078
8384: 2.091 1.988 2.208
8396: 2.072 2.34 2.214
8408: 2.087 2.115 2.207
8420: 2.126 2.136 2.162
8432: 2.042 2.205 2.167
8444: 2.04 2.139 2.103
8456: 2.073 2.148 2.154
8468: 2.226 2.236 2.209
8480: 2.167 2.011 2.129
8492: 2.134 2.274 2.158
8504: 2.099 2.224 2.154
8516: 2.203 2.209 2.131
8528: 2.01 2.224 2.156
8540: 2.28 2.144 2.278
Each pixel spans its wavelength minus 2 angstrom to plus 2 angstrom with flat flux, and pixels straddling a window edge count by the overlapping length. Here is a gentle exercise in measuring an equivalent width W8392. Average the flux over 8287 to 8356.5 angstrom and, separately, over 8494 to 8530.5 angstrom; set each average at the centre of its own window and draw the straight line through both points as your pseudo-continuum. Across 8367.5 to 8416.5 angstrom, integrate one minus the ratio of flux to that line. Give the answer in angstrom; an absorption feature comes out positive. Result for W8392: 1.9 angstrom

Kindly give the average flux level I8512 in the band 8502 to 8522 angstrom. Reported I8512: 2.18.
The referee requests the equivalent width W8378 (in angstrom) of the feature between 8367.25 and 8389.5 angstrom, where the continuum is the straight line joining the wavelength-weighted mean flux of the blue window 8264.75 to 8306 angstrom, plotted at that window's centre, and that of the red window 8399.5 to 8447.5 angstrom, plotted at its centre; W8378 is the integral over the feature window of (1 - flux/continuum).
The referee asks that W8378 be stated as 1.01 angstrom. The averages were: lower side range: 2.37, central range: 2.12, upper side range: 2.15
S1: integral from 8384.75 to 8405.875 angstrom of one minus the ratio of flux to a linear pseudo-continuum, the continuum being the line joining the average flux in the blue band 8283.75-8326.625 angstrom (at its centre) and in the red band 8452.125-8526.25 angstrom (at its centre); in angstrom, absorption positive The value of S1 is 0.8 angstrom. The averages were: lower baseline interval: 2.32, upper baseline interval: 2.16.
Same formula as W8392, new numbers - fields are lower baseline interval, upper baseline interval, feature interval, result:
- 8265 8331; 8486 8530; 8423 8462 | 1.6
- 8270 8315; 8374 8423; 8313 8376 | 0.9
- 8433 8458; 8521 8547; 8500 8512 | -0.1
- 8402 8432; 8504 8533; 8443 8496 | 0.2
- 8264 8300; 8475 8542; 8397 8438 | 1.7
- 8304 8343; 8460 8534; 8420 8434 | 0.5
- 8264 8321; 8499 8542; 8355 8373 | 0.7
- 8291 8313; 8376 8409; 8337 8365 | -0.1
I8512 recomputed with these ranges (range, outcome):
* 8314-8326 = 2.22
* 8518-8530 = 2.12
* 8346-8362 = 2.25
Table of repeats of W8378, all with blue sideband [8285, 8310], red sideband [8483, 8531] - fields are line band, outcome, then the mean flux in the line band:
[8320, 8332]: 0.60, 2.22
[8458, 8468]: 0.13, 2.17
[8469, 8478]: -0.16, 2.22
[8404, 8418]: 0.64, 2.15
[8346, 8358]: 0.23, 2.27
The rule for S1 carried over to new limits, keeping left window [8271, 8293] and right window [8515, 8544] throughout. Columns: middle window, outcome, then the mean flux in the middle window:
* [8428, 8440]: 0.6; 2.14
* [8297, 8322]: 1.0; 2.27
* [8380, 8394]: 1.2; 2.09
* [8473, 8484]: 0.3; 2.16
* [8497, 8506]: 0.2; 2.14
